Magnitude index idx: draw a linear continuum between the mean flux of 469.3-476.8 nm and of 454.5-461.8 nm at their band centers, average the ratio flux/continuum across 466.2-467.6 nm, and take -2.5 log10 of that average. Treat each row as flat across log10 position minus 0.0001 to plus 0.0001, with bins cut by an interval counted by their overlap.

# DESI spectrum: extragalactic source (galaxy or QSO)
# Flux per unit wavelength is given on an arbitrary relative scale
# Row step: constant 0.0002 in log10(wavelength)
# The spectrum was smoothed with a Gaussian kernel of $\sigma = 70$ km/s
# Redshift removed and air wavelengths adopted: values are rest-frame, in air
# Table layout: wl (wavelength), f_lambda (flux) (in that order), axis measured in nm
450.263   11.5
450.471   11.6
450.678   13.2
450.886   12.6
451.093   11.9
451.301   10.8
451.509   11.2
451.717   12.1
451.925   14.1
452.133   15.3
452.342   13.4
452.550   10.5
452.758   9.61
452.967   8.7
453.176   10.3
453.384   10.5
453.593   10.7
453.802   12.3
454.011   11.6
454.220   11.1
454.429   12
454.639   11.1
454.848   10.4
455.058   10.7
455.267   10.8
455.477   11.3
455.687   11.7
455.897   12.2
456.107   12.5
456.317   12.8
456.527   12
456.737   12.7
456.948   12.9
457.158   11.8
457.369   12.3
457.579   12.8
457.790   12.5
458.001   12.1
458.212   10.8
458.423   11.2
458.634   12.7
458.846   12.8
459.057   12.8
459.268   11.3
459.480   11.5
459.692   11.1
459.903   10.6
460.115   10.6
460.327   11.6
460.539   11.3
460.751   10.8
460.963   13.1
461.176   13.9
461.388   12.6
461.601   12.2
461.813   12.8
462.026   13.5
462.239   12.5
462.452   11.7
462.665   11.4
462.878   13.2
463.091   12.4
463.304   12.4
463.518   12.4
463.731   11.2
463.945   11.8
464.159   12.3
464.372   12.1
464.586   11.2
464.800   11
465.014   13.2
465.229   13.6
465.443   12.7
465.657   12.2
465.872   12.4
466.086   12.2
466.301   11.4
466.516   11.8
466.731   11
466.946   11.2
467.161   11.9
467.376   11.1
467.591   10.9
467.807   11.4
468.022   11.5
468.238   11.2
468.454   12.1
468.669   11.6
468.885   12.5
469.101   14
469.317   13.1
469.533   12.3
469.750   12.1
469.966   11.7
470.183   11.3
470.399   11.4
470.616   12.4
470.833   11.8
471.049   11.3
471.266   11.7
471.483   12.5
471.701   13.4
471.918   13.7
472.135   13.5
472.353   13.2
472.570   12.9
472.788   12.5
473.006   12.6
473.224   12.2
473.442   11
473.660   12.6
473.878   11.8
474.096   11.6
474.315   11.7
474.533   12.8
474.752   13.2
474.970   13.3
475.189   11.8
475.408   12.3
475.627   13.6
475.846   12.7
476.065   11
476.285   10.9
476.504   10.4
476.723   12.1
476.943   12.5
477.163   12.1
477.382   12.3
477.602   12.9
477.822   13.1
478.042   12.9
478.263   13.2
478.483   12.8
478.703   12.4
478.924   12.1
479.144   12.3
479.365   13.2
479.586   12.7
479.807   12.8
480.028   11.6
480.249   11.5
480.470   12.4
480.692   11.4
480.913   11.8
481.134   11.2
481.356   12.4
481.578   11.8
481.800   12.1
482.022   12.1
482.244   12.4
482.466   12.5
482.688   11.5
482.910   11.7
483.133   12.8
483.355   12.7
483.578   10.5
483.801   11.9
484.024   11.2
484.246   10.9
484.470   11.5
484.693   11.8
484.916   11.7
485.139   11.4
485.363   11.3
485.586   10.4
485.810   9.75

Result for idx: 0.07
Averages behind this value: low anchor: 11.9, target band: 11.4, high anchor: 12.2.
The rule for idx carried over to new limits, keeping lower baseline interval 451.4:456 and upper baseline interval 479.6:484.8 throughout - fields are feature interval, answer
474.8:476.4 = -0.045 mag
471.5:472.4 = -0.143 mag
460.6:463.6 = -0.083 mag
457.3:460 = -0.035 mag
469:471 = -0.047 mag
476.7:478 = -0.068 mag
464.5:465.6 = -0.068 mag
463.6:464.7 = -0.014 mag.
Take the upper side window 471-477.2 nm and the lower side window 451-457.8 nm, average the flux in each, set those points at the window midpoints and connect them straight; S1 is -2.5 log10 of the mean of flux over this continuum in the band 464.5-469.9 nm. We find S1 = 0.01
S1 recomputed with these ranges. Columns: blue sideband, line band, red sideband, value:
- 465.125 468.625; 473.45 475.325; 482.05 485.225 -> -0.05 mag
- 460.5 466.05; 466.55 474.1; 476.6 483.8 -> 0.02 mag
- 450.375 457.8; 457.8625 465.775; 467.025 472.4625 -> -0.01 mag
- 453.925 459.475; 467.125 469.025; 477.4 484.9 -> 0.04 mag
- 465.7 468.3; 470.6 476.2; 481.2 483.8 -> -0.06 mag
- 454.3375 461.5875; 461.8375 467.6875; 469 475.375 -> 0.01 mag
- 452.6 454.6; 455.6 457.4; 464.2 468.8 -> -0.12 mag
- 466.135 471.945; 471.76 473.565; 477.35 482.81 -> -0.06 mag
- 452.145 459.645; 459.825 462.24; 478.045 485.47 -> -0.04 mag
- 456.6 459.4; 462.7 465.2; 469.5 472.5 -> 0.01 mag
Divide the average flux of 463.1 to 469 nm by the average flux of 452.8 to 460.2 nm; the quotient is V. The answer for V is 1.03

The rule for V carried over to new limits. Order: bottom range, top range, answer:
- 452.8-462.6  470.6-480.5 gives 1.05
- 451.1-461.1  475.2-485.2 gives 1.03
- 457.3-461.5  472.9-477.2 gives 1.02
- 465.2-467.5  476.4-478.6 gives 1.05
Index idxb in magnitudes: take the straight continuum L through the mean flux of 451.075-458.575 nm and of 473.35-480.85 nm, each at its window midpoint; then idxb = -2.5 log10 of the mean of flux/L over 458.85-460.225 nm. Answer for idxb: 0.04 mag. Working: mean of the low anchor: 11.7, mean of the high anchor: 12.3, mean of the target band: 11.4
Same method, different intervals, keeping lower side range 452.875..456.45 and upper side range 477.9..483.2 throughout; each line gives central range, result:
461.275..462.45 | -0.101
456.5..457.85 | -0.102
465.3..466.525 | -0.047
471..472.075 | -0.066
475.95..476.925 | 0.078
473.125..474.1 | 0.009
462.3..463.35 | -0.062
